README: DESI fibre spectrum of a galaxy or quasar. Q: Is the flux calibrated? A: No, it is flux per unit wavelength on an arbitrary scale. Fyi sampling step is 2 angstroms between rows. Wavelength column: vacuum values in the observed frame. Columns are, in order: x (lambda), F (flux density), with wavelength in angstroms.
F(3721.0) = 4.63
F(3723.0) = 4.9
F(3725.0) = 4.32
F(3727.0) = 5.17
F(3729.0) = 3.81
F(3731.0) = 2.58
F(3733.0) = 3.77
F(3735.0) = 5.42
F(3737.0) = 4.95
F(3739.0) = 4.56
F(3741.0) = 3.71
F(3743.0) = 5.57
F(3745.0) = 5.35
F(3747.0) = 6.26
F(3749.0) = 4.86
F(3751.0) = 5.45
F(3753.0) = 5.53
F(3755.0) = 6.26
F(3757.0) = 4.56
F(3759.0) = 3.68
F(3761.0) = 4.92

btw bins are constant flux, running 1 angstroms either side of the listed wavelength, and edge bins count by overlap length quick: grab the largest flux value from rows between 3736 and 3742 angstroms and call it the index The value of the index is 4.95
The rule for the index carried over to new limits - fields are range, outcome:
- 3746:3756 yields 6.26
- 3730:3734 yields 3.77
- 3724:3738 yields 5.42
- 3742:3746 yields 5.57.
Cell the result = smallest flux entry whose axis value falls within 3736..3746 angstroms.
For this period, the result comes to 3.71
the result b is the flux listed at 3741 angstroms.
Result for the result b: 3.71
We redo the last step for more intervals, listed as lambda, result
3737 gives 4.95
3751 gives 5.45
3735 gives 5.42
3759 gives 3.68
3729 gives 3.81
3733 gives 3.77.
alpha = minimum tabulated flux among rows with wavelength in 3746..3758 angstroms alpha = 4.56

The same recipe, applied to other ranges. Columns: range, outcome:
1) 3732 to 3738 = 3.77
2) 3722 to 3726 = 4.32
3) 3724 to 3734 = 2.58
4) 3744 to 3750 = 4.86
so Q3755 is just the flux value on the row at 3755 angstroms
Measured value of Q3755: 6.26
